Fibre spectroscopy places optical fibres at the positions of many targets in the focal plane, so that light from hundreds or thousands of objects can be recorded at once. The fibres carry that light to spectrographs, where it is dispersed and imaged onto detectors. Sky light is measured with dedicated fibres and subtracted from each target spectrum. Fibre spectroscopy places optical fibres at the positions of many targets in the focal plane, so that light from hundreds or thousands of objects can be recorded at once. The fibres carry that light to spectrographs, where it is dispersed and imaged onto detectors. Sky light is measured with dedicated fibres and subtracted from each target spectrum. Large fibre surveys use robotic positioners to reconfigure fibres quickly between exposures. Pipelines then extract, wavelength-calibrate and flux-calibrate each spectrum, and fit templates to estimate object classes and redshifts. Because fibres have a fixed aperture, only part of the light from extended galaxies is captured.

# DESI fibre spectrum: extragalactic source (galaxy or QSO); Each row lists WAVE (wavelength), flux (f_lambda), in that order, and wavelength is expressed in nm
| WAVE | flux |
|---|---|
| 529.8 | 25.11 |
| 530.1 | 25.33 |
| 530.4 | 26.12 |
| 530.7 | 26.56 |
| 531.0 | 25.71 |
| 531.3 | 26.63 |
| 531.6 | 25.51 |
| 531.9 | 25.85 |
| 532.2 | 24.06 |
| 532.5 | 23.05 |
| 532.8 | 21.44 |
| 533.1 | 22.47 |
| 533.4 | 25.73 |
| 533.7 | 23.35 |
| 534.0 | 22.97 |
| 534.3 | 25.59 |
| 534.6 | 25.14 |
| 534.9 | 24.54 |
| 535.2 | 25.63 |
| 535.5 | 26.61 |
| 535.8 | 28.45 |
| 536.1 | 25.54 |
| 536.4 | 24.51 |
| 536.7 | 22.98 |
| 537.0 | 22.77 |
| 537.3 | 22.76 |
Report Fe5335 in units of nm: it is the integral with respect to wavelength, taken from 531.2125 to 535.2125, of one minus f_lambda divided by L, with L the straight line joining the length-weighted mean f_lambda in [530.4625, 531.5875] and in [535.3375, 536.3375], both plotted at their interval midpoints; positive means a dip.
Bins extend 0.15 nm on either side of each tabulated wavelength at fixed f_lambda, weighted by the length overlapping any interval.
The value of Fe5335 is 0.31 nm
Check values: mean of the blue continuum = 26.2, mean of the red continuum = 26.6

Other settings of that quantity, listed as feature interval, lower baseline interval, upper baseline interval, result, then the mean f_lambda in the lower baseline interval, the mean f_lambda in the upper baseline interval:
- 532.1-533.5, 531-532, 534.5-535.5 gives 0.14 nm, 26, 25.3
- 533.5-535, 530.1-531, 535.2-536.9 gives 0.08 nm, 26.1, 25.5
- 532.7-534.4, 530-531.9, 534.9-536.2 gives 0.17 nm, 26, 26.4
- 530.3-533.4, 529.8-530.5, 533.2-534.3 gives 0.02 nm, 25.6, 24.2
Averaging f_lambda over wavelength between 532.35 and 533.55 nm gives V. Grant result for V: 23.2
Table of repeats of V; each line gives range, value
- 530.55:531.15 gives 26.1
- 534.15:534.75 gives 25.4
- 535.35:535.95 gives 27.5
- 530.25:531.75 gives 26.1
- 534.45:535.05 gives 24.8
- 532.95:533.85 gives 23.9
